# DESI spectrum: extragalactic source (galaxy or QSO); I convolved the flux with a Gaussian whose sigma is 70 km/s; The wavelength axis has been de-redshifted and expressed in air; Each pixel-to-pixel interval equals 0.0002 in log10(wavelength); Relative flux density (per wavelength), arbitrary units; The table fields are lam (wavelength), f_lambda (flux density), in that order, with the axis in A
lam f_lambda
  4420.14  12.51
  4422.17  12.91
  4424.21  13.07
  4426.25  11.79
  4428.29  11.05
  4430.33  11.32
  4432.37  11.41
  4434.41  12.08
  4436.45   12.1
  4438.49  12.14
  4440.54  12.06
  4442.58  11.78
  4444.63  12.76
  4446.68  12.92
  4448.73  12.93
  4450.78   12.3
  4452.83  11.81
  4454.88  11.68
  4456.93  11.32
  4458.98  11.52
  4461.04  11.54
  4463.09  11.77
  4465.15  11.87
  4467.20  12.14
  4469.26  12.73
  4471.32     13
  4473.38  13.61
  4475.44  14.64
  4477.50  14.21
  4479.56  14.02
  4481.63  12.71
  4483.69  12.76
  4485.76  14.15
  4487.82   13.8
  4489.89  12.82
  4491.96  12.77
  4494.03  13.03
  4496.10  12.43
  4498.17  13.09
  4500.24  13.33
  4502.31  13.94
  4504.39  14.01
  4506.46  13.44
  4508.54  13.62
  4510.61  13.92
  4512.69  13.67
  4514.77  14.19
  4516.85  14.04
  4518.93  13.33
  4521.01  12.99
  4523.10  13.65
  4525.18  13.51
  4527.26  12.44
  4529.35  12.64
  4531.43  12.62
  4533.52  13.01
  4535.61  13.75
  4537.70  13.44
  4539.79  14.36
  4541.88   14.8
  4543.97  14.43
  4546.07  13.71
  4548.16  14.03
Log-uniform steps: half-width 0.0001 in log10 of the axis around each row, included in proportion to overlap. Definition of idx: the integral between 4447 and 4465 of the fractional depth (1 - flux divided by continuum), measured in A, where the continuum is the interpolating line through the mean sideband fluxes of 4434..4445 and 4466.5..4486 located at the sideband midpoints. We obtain 1.11 A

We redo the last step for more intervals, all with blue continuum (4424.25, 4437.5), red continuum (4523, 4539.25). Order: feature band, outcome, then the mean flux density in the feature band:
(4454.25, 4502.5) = -1.8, 12.9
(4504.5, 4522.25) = -1.1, 13.7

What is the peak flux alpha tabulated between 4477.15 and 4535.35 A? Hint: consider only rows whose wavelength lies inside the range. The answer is 14.21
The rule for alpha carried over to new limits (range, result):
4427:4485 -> 14.64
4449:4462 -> 12.3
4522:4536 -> 13.75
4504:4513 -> 14.01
